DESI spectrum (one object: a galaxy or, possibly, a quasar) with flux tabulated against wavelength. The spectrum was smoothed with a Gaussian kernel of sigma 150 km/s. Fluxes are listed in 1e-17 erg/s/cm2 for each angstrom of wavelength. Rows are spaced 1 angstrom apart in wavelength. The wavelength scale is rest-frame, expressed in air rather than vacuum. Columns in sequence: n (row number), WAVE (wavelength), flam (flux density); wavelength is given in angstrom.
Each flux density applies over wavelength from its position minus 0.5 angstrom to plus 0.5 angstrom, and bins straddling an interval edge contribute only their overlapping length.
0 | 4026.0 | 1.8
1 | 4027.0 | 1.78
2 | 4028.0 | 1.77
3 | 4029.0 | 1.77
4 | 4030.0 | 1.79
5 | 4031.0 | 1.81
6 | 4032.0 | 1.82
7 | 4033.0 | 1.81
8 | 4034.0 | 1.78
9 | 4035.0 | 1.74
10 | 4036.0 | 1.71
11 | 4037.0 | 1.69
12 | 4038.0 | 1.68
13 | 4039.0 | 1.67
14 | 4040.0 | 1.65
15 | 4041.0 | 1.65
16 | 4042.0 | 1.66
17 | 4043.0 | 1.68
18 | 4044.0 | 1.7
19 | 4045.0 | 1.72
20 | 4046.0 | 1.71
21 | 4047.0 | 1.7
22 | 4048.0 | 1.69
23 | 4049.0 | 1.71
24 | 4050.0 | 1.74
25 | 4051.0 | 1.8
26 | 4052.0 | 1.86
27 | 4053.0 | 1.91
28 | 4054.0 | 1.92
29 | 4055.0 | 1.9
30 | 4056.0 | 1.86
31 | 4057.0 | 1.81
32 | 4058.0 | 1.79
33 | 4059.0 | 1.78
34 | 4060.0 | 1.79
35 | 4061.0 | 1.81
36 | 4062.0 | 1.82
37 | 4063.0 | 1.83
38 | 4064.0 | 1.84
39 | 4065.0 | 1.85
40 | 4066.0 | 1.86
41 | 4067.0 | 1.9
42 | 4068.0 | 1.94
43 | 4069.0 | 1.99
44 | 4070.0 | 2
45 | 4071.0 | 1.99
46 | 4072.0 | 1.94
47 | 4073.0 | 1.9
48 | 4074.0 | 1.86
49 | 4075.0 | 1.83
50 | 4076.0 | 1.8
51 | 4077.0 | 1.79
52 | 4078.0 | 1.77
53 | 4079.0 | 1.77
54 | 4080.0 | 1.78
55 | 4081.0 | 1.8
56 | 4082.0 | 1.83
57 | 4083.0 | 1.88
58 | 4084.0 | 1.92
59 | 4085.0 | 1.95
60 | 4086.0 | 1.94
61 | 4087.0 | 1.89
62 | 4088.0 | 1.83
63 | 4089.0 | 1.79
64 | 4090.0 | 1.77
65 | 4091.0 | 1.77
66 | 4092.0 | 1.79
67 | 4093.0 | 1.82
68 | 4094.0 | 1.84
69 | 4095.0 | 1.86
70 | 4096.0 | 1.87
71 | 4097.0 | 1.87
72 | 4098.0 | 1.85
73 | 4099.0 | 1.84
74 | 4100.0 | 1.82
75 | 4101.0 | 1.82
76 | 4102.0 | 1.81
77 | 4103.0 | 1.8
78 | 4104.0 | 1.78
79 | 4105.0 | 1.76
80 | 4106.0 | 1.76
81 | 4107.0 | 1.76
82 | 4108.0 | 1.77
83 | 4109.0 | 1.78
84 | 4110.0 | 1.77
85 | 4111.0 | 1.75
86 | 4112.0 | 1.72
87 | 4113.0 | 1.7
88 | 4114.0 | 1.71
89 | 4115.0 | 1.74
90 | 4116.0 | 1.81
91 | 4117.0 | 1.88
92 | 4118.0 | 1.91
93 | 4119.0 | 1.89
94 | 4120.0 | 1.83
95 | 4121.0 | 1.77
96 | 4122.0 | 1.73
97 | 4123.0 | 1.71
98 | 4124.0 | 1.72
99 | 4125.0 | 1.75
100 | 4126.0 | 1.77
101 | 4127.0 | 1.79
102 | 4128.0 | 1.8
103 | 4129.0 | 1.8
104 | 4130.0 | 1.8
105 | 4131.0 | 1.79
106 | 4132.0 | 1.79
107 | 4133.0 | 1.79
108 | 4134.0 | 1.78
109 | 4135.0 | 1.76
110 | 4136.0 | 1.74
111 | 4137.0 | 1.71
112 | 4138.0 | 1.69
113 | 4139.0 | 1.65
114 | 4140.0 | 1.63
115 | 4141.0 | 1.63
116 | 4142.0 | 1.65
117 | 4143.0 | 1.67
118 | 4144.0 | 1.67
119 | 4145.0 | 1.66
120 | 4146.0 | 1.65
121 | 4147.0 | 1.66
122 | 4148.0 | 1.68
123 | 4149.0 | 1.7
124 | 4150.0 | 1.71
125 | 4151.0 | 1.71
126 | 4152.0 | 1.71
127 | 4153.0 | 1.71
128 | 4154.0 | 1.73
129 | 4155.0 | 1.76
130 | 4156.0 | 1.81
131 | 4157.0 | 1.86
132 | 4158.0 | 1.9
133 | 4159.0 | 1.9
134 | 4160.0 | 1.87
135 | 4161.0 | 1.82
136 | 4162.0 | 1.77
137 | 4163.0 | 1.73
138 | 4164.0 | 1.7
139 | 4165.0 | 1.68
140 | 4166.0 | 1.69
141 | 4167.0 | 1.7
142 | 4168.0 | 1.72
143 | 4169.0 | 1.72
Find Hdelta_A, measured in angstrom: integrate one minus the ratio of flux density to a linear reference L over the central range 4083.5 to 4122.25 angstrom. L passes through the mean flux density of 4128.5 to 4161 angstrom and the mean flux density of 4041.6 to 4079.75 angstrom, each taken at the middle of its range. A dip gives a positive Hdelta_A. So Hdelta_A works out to -0.72 angstrom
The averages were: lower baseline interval 1.82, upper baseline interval 1.74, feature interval 1.81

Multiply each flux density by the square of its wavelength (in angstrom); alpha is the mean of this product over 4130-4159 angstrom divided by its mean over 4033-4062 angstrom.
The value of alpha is 1.0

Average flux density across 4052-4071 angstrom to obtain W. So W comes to 1.87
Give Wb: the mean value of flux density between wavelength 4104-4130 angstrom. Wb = 1.78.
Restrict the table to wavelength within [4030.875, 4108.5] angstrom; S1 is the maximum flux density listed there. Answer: 2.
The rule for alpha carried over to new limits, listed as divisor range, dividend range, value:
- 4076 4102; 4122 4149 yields 0.96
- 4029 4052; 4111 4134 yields 1.07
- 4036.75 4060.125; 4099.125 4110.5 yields 1.05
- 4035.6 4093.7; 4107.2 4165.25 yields 1.00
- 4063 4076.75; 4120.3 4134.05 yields 0.96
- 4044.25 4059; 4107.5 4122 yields 1.03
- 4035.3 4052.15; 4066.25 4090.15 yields 1.12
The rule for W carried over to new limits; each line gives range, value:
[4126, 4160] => 1.74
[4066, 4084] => 1.87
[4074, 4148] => 1.78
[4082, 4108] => 1.83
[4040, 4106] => 1.82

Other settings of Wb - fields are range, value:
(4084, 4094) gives 1.84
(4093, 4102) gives 1.84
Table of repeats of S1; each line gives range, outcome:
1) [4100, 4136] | 1.91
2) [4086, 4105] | 1.94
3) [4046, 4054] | 1.92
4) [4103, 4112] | 1.8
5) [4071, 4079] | 1.99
